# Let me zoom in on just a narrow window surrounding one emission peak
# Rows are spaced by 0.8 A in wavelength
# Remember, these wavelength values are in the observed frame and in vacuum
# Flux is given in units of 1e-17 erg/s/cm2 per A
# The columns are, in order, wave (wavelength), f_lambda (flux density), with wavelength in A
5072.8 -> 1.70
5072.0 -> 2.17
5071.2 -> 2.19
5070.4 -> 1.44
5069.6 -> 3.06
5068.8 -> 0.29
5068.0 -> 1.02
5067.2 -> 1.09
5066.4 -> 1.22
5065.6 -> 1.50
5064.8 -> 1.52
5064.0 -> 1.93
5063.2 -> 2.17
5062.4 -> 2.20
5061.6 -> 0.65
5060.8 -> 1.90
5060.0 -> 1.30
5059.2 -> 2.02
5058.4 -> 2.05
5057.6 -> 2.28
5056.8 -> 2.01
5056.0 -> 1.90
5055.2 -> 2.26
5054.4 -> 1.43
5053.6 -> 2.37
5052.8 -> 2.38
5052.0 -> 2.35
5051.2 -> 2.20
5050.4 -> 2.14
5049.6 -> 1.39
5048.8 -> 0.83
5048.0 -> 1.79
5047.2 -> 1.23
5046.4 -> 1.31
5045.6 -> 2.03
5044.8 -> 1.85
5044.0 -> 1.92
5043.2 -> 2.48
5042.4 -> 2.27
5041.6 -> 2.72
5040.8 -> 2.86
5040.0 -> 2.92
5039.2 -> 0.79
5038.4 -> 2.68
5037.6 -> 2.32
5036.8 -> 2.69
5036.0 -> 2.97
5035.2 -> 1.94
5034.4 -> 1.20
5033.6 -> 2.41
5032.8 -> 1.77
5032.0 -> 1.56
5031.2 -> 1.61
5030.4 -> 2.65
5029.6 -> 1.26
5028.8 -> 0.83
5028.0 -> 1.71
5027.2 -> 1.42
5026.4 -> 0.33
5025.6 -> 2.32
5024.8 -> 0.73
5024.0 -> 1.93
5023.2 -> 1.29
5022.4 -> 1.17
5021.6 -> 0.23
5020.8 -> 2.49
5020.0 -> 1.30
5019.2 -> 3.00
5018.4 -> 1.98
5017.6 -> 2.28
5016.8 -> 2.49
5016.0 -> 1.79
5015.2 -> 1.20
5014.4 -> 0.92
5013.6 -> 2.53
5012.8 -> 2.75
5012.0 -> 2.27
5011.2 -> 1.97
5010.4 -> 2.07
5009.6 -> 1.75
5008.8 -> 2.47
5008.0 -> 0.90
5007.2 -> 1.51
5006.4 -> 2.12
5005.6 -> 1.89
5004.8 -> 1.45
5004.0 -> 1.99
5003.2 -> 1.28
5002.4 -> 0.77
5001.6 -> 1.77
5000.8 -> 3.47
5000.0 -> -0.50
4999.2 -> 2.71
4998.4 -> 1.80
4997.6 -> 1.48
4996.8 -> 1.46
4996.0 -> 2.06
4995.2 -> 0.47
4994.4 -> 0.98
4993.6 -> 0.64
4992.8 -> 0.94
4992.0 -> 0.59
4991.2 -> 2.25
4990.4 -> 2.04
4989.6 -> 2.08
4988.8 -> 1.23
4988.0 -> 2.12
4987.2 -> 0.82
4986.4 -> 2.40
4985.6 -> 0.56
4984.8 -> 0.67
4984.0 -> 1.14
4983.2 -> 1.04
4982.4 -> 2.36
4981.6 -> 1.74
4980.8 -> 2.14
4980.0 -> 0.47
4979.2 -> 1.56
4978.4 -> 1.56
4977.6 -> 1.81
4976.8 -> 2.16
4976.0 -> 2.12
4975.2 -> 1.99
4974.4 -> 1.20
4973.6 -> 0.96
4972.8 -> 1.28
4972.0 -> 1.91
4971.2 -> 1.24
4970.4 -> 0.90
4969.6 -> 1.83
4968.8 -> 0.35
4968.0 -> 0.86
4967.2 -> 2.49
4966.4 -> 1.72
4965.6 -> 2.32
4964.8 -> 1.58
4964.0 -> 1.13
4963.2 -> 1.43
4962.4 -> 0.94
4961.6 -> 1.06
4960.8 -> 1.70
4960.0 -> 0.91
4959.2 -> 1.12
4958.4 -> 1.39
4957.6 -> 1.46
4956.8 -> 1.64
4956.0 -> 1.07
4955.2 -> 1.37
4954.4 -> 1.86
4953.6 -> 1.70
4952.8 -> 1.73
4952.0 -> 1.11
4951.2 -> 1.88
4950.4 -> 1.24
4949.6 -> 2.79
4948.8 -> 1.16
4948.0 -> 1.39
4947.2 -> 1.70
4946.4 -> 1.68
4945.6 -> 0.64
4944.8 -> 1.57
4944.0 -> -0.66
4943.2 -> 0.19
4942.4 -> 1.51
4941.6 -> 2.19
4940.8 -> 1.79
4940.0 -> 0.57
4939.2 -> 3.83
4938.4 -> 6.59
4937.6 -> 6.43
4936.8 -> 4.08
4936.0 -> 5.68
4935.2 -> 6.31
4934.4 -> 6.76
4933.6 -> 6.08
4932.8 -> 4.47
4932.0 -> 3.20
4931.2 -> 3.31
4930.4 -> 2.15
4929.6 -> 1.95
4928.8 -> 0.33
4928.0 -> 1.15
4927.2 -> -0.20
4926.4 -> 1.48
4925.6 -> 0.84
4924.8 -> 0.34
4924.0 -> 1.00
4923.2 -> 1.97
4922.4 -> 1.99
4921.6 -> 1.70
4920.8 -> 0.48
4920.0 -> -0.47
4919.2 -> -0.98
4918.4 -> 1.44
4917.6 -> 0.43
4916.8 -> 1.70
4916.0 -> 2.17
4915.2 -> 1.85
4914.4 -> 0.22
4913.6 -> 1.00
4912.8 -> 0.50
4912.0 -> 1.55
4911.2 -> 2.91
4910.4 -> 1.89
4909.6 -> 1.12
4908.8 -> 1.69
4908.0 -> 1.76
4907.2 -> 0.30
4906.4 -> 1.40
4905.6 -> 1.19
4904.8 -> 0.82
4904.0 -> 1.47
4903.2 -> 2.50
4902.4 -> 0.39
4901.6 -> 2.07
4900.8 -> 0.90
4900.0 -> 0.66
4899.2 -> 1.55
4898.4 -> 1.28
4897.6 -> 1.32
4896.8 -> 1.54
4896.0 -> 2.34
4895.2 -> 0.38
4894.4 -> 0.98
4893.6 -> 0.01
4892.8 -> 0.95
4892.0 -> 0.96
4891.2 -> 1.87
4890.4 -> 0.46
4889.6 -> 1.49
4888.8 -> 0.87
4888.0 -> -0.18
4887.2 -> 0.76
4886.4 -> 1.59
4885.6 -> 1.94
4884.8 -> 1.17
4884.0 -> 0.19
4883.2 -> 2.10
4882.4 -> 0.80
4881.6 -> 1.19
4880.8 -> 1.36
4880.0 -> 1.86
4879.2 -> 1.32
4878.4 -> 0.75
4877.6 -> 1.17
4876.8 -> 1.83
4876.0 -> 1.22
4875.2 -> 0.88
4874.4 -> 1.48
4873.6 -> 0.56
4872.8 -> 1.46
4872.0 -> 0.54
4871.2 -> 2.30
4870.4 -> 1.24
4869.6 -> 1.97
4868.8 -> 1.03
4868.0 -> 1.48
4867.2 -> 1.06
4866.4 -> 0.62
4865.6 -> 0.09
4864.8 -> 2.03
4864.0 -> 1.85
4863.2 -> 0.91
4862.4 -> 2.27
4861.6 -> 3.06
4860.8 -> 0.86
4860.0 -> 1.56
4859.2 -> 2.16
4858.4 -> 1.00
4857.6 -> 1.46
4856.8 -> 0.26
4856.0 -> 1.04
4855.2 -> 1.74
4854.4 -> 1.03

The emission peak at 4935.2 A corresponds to [O II] 3727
